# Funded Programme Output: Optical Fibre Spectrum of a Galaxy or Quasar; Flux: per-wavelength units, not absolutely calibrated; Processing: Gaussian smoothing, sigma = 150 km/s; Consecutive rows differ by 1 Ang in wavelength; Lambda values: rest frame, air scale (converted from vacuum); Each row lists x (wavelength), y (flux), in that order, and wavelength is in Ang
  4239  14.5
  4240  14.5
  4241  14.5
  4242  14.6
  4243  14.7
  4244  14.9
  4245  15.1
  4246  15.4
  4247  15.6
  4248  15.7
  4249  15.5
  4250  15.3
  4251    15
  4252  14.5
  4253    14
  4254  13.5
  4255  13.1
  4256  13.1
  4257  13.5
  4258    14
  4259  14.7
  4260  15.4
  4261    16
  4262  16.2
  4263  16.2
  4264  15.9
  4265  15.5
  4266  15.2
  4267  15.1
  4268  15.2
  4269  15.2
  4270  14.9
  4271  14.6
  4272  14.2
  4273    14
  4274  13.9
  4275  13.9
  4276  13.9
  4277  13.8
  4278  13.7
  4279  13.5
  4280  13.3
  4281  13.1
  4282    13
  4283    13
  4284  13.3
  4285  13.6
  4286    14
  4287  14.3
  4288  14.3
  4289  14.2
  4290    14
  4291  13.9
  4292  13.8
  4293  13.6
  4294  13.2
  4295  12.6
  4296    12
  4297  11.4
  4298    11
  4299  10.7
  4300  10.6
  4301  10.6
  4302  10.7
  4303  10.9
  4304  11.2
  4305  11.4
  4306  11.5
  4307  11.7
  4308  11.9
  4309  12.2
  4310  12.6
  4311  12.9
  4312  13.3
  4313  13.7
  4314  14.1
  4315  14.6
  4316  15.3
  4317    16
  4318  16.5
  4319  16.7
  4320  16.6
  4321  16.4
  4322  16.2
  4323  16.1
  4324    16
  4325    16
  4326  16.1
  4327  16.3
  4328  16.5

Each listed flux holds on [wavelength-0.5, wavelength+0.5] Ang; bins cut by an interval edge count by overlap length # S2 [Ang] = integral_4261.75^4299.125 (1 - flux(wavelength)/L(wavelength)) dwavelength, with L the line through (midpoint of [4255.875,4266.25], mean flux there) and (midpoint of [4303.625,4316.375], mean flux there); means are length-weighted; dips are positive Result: 0.9 Ang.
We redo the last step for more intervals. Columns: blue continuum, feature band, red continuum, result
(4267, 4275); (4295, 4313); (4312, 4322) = 4.2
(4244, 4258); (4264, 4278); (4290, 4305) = -1.2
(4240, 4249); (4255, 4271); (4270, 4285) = -0.8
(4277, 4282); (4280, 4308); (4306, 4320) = 2.3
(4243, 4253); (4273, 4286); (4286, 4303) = -0.2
